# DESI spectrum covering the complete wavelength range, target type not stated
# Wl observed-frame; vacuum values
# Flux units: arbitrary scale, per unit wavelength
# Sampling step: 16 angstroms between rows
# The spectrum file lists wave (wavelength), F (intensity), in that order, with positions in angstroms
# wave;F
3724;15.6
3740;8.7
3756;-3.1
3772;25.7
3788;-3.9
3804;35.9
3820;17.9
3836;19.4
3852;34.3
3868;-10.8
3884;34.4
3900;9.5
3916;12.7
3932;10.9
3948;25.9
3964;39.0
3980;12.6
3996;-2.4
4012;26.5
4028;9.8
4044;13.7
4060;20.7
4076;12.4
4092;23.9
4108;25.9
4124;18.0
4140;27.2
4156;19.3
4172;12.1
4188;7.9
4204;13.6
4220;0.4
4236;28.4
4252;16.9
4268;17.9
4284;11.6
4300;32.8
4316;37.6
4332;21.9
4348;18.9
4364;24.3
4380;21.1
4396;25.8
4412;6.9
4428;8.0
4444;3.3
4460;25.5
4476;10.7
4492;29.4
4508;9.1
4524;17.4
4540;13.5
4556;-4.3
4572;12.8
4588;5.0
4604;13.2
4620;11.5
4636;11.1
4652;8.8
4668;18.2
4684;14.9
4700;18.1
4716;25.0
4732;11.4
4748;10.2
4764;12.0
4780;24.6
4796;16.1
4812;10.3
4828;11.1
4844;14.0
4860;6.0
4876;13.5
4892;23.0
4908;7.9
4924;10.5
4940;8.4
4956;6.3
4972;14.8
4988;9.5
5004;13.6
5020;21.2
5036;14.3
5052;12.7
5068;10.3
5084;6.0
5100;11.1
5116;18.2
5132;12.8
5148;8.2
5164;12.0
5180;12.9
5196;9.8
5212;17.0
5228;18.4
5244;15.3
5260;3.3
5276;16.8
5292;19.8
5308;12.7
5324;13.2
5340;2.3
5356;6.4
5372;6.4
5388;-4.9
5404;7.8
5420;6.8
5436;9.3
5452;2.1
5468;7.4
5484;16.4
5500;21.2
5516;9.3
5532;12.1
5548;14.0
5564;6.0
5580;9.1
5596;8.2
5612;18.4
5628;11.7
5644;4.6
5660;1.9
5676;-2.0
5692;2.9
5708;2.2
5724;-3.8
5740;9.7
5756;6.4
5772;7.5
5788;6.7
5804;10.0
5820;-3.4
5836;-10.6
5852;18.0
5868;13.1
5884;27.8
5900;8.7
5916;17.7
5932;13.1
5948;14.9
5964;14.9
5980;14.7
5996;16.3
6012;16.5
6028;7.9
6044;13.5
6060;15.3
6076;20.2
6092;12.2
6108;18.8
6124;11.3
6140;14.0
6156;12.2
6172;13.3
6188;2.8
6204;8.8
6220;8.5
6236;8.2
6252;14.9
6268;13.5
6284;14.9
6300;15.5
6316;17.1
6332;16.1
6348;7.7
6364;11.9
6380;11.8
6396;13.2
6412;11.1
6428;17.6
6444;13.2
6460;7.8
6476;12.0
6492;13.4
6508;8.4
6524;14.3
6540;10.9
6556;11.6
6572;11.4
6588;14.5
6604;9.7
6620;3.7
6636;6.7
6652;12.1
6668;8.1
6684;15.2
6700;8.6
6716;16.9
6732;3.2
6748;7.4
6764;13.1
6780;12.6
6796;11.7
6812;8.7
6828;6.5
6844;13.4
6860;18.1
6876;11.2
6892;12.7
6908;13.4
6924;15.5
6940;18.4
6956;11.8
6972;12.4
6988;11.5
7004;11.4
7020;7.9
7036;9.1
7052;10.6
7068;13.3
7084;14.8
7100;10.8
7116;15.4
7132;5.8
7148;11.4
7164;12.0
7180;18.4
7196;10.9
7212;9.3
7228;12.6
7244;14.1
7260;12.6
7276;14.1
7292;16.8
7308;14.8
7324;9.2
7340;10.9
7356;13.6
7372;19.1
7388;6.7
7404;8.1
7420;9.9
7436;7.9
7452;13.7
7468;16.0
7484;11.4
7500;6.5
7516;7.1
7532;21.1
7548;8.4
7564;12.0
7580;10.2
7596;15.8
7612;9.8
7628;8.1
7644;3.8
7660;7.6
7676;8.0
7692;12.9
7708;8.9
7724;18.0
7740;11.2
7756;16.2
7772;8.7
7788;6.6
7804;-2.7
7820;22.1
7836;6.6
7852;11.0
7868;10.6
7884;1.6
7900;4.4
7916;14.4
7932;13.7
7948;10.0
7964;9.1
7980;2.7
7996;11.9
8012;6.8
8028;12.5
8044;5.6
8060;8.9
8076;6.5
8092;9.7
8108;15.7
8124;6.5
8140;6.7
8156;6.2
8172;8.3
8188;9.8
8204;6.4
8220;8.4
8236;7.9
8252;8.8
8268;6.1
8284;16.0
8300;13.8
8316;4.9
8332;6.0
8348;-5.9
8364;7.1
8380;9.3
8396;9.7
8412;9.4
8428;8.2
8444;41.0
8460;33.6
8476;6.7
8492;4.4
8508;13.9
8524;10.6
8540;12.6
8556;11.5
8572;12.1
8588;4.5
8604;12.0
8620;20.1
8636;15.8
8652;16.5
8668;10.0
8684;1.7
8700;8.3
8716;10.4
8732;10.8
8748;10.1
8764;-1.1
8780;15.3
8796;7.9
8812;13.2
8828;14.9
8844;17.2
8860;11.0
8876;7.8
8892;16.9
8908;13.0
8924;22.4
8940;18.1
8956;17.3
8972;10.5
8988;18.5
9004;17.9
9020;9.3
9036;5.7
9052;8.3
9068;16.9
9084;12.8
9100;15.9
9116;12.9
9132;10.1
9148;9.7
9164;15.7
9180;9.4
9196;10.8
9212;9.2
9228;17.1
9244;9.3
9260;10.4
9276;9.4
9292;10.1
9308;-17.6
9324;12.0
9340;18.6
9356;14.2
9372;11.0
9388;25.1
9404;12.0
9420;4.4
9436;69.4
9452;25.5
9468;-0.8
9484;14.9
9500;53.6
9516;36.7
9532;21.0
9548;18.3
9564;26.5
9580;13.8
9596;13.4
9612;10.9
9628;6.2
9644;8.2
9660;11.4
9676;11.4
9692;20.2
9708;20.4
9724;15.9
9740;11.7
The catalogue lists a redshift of 1.266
